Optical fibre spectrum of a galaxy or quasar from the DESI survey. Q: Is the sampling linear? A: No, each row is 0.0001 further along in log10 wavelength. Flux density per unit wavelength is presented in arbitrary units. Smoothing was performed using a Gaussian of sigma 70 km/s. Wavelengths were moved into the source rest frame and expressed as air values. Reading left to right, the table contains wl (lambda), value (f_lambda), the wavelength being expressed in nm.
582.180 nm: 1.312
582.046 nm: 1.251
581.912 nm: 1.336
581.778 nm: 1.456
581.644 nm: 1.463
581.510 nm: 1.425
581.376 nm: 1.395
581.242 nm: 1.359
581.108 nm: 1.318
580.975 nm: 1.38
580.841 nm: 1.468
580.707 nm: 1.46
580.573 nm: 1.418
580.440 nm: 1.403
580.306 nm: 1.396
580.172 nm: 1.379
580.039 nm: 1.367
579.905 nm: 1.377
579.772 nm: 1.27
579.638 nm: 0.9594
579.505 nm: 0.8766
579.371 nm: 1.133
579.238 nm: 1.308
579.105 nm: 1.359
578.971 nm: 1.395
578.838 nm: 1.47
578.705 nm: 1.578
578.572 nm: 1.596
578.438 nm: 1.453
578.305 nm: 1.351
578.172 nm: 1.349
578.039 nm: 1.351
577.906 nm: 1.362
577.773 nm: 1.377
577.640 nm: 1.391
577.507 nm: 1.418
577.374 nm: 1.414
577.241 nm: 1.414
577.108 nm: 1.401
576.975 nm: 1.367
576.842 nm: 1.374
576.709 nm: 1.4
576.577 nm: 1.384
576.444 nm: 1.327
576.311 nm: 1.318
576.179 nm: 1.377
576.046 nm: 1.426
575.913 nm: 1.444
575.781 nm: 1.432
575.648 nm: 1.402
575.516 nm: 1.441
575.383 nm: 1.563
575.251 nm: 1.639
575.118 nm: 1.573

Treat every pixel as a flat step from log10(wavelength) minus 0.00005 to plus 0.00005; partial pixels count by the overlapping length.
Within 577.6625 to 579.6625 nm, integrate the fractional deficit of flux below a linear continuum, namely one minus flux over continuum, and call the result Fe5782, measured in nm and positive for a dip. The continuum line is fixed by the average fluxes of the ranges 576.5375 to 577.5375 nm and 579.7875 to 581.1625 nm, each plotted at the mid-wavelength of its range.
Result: 0.08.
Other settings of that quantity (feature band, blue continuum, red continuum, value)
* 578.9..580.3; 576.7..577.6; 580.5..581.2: 0.154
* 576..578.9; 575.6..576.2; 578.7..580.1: -0.117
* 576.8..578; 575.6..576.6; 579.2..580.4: -0.052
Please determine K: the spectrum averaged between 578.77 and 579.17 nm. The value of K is 1.41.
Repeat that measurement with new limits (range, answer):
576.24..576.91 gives 1.36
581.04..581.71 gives 1.39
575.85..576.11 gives 1.43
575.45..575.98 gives 1.43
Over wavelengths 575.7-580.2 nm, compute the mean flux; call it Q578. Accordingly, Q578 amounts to 1.36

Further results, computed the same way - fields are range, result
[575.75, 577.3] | 1.39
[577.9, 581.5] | 1.35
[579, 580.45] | 1.25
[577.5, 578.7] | 1.41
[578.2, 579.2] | 1.45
